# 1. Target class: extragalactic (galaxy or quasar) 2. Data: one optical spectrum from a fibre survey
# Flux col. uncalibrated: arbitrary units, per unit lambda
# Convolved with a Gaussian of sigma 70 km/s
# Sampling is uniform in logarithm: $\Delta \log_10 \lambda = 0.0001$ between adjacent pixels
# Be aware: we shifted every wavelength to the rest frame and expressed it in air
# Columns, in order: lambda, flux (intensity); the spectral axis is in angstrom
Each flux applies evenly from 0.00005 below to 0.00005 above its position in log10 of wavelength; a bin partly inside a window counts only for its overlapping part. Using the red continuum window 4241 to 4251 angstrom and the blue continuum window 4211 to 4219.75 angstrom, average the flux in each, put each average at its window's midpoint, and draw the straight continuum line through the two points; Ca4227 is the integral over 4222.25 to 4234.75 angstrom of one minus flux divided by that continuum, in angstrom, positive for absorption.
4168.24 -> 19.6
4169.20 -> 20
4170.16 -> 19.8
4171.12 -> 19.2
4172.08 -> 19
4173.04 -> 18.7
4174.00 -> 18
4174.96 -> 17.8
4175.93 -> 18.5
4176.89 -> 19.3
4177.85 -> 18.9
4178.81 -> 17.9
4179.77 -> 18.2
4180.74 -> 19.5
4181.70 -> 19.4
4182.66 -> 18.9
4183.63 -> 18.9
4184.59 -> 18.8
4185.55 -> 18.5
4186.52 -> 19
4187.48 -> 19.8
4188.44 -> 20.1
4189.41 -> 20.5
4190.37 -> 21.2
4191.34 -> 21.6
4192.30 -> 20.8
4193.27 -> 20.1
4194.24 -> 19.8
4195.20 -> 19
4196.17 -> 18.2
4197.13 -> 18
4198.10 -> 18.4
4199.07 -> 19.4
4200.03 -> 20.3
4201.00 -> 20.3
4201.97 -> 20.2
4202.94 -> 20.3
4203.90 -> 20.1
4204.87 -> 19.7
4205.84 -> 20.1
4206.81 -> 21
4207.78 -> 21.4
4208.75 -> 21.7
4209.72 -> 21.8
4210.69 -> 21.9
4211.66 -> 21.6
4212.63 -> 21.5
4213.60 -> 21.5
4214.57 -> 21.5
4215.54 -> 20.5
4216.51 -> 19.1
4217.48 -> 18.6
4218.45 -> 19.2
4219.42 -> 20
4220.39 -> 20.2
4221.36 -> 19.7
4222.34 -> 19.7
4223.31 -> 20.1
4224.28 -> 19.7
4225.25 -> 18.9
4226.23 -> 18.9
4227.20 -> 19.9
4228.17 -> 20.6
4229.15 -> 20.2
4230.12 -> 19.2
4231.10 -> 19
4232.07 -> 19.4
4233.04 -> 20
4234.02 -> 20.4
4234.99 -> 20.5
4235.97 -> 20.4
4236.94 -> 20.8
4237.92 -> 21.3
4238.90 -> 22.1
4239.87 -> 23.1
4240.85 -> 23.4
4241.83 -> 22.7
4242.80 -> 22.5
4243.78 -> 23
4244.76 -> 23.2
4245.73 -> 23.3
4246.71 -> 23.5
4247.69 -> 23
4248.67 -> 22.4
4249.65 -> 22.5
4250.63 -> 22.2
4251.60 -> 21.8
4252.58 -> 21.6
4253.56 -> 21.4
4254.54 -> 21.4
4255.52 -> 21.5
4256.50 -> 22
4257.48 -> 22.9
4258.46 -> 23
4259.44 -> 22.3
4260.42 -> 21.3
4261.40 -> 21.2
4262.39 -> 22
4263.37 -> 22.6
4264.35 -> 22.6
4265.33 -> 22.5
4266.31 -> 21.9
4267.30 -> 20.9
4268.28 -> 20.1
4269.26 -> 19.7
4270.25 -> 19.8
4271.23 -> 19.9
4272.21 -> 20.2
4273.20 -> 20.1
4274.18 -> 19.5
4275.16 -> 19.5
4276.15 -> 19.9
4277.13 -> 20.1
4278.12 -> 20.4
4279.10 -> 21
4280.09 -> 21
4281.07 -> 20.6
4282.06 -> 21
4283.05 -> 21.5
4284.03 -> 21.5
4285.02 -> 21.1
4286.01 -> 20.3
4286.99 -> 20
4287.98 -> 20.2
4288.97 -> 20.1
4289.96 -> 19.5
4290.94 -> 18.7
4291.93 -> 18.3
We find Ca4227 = 1.0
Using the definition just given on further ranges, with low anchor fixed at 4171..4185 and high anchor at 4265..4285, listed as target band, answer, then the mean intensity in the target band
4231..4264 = -3.1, 21.9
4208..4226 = -0.9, 20.4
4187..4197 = -0.6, 20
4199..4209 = -0.6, 20.4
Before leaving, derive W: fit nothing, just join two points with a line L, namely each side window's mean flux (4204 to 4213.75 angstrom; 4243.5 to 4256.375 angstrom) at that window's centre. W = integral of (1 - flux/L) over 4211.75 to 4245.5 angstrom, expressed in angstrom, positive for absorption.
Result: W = 1.7 angstrom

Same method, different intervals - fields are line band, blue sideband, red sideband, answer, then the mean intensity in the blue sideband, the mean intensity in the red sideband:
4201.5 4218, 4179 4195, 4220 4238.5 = -0.8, 19.6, 19.9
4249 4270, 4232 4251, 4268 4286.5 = -0.6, 22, 20.4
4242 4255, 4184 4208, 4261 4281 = -1.3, 19.8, 20.7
